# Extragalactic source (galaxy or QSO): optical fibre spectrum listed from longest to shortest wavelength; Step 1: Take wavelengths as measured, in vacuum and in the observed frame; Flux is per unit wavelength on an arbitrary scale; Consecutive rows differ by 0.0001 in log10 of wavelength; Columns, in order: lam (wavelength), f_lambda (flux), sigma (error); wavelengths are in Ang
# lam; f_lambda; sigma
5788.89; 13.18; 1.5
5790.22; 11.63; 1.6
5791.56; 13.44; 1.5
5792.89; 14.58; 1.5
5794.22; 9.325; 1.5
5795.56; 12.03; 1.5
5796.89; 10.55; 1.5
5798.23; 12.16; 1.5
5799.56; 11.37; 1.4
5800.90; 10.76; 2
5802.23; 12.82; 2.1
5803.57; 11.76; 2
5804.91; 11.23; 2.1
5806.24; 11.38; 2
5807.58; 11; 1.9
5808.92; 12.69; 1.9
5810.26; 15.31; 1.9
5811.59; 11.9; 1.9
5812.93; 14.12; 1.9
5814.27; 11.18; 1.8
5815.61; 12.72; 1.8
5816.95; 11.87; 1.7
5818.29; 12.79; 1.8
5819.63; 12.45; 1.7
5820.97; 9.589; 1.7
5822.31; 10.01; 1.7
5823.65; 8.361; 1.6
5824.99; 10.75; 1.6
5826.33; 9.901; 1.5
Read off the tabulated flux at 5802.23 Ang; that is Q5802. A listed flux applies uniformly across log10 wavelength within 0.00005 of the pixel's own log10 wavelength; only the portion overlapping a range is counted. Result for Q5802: 12.82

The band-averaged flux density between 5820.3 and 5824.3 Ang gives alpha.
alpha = 9.33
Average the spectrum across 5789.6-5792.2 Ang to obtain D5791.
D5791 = 12.5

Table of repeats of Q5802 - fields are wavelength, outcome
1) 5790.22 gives 11.63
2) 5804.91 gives 11.23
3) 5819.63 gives 12.45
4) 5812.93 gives 14.12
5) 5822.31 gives 10.01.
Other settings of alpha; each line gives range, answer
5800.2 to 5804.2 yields 11.8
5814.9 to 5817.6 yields 12.3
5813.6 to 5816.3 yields 11.9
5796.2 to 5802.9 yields 11.5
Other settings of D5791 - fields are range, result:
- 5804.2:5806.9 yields 11.3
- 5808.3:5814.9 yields 13.1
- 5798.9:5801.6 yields 11.1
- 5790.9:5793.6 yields 14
